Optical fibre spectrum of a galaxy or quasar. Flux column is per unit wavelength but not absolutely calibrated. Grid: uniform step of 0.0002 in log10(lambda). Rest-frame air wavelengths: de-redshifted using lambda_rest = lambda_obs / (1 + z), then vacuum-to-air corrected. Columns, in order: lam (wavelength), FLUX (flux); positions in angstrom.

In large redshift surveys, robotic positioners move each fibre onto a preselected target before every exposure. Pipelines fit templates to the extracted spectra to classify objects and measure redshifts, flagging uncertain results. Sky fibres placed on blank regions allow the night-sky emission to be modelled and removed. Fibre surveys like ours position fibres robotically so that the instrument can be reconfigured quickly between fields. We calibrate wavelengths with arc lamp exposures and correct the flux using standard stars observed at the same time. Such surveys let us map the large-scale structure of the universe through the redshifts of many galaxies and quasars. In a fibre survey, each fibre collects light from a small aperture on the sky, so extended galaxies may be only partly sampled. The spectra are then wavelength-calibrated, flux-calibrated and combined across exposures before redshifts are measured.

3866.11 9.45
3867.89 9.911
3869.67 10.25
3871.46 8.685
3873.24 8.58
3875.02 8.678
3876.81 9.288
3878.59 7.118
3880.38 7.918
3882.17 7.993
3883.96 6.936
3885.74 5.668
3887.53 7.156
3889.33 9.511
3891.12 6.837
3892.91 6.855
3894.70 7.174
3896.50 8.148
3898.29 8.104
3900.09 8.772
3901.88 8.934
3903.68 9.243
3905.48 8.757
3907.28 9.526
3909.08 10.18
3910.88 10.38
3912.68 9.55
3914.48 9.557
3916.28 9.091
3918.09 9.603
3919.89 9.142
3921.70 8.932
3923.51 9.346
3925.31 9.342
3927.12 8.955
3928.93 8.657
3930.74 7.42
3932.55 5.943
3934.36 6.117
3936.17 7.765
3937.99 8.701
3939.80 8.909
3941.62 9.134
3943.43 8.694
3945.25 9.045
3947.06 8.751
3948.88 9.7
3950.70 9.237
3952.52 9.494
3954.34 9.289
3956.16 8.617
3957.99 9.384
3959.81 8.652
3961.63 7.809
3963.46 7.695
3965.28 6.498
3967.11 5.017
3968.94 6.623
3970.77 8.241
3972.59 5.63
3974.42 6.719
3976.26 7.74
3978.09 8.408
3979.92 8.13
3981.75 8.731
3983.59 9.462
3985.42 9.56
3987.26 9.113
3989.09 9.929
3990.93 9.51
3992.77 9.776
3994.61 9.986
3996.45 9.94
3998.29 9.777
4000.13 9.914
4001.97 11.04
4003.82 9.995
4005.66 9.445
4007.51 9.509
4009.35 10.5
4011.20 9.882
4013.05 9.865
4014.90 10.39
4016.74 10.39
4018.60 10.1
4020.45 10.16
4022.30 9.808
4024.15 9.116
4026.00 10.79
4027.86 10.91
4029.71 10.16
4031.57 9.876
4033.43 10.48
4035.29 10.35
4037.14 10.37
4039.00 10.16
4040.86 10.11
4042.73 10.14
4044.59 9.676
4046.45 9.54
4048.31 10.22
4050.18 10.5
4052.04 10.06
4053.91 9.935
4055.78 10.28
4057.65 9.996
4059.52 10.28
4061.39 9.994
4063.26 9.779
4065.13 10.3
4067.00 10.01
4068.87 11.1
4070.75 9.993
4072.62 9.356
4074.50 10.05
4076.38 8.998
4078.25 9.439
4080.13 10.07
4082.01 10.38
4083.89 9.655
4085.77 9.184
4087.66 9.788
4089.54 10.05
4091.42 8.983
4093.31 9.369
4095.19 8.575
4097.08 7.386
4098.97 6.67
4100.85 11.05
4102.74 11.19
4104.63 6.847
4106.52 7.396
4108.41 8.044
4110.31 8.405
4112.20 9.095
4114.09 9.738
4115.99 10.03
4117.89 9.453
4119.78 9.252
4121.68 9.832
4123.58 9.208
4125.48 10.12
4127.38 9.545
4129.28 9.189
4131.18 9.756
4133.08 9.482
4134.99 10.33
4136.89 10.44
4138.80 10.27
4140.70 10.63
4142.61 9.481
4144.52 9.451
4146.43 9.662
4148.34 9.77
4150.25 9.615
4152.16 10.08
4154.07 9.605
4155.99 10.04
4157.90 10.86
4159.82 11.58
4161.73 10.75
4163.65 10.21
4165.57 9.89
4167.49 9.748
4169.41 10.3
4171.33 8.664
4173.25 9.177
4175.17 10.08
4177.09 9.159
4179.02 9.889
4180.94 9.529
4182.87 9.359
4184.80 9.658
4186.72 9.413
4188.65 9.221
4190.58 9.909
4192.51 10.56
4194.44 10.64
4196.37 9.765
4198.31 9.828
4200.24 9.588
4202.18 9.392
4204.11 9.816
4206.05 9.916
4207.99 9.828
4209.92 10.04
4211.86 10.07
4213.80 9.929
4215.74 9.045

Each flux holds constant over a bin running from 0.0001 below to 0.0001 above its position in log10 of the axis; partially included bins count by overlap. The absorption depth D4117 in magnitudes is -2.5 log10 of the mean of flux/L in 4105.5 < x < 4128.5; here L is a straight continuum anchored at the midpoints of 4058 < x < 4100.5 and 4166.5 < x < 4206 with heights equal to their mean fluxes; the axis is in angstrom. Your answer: 0.05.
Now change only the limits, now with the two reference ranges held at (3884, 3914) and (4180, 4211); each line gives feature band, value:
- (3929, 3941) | 0.13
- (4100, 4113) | 0.06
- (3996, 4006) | -0.14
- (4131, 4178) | -0.04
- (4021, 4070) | -0.12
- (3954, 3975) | 0.16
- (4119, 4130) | -0.01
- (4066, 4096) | -0.05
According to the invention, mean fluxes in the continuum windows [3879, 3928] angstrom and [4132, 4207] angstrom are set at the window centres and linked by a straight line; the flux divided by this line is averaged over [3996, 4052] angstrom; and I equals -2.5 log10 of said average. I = -0.11 mag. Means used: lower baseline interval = 8.57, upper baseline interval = 9.89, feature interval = 10.1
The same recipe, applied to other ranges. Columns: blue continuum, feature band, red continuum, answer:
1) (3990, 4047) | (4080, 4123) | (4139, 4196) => 0.10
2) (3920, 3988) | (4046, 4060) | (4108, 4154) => -0.12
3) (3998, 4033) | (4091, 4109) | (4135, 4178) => 0.17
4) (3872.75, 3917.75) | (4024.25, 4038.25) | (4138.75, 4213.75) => -0.14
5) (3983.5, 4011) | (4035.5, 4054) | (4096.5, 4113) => -0.10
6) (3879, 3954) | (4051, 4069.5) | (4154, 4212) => -0.10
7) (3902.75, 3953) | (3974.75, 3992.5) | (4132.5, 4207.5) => 0.03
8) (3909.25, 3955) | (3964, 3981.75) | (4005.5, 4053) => 0.30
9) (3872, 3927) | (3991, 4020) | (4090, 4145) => -0.13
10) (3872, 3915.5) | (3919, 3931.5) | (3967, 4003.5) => -0.04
